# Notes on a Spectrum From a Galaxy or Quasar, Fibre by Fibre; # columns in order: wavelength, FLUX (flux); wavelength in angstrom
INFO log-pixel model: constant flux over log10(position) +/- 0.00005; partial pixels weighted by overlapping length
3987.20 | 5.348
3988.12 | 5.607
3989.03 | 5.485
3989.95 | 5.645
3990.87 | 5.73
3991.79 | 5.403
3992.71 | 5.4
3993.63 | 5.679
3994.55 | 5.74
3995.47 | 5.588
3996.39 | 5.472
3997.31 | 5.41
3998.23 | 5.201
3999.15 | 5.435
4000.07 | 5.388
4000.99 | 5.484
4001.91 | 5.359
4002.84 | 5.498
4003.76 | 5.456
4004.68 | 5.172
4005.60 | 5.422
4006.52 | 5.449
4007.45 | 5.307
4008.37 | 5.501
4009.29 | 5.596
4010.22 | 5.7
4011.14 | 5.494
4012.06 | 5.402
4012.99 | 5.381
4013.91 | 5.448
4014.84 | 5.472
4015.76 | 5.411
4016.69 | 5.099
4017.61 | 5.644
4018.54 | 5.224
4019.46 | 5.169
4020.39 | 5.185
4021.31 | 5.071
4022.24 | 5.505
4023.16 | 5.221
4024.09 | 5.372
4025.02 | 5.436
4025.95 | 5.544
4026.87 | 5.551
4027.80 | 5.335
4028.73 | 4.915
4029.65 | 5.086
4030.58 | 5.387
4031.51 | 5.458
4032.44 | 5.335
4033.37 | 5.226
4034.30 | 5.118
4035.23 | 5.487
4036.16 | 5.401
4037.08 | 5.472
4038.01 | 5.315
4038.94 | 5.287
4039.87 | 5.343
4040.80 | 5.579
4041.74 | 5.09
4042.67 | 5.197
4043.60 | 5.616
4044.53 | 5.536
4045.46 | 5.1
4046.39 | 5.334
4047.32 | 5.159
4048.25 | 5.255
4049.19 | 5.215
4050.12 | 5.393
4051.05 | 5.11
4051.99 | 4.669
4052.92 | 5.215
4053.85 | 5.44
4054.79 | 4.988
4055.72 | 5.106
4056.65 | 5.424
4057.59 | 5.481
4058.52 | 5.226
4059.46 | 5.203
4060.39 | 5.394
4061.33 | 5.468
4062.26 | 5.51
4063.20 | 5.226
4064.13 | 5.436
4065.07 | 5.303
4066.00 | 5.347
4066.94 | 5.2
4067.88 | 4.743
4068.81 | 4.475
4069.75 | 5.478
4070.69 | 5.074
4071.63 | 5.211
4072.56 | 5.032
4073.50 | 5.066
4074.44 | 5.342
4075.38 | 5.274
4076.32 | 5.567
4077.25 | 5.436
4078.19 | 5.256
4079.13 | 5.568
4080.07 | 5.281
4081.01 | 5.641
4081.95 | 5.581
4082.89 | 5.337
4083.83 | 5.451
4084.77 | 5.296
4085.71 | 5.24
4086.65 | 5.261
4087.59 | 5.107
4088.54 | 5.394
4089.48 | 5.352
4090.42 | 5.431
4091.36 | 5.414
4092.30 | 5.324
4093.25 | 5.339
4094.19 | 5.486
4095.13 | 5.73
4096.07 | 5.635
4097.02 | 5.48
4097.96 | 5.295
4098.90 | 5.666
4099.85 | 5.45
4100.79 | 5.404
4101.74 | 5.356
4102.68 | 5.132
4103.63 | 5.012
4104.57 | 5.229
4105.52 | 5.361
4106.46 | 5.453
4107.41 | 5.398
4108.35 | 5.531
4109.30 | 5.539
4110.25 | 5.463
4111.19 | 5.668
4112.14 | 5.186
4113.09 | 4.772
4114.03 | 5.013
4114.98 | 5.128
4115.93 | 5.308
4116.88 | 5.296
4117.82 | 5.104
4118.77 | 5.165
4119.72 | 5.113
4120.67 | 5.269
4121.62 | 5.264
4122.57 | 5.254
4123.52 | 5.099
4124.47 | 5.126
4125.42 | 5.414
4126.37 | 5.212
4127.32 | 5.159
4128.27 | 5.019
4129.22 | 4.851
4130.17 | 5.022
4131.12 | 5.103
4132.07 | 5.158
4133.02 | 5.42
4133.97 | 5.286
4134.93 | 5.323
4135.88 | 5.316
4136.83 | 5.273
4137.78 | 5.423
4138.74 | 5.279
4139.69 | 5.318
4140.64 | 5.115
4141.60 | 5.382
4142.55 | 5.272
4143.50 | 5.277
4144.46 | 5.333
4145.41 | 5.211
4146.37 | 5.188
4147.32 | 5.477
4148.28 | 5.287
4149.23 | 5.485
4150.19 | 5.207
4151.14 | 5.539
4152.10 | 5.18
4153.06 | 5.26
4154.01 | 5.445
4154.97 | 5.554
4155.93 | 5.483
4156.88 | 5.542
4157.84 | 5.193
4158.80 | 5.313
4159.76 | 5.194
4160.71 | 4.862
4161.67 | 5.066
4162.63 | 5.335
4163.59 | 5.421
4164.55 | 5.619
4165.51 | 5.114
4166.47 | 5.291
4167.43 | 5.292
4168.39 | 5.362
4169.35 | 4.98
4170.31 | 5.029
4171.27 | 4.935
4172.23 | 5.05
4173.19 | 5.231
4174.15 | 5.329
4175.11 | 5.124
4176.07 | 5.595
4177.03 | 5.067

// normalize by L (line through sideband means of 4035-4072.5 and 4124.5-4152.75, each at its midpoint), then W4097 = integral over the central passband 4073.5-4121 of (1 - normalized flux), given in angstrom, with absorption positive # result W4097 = -0.8 angstrom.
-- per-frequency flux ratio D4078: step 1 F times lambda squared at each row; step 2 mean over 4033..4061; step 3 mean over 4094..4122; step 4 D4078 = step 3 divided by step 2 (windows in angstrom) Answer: 1.04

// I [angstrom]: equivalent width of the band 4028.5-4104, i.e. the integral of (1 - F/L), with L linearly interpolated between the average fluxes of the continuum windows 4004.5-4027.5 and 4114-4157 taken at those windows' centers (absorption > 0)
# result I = 0.4 angstrom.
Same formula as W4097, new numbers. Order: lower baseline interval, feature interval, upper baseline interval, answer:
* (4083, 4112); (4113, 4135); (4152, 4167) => 0.78 angstrom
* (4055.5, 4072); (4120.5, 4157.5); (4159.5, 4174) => -0.53 angstrom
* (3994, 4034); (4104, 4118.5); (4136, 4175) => 0.05 angstrom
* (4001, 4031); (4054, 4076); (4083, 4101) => 0.70 angstrom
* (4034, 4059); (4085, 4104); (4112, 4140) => -0.55 angstrom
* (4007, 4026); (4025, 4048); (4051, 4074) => -0.12 angstrom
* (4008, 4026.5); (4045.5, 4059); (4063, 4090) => 0.29 angstrom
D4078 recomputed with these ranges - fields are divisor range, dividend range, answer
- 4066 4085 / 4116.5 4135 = 1.01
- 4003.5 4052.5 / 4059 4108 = 1.03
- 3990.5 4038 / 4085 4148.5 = 1.03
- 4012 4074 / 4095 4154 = 1.04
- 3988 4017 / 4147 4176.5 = 1.05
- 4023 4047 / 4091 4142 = 1.03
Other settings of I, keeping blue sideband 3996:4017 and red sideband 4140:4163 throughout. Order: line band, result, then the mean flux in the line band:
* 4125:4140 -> 0.26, 5.22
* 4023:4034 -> 0.16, 5.32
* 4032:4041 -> 0.07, 5.35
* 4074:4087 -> -0.10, 5.4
